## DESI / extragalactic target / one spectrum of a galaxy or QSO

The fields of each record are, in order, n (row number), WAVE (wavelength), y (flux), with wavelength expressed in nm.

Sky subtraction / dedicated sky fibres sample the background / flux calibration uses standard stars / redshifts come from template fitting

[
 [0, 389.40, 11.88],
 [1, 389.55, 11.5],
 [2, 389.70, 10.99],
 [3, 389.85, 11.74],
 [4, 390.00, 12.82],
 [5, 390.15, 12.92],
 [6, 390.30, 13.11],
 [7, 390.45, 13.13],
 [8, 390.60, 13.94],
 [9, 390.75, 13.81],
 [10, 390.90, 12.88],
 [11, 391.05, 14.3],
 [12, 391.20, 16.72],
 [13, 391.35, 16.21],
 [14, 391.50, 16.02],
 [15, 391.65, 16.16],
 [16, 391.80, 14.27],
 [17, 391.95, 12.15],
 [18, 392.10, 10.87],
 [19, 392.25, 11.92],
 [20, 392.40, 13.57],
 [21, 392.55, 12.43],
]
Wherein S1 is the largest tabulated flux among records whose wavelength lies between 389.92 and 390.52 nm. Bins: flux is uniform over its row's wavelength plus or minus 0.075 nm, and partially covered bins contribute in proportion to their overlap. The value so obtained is 13.13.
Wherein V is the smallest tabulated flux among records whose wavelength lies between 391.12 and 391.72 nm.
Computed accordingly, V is 16.02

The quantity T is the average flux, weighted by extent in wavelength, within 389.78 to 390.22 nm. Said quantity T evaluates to 12.5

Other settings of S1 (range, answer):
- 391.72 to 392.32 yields 14.27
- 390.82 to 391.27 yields 16.72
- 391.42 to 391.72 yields 16.16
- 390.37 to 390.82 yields 13.94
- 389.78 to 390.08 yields 12.82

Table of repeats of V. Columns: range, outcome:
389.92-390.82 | 12.82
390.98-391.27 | 14.3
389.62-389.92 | 10.99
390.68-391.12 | 12.88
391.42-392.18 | 10.87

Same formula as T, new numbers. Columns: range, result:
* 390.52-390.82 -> 13.9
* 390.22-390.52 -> 13.1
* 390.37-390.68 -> 13.5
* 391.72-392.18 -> 12.5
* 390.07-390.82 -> 13.4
